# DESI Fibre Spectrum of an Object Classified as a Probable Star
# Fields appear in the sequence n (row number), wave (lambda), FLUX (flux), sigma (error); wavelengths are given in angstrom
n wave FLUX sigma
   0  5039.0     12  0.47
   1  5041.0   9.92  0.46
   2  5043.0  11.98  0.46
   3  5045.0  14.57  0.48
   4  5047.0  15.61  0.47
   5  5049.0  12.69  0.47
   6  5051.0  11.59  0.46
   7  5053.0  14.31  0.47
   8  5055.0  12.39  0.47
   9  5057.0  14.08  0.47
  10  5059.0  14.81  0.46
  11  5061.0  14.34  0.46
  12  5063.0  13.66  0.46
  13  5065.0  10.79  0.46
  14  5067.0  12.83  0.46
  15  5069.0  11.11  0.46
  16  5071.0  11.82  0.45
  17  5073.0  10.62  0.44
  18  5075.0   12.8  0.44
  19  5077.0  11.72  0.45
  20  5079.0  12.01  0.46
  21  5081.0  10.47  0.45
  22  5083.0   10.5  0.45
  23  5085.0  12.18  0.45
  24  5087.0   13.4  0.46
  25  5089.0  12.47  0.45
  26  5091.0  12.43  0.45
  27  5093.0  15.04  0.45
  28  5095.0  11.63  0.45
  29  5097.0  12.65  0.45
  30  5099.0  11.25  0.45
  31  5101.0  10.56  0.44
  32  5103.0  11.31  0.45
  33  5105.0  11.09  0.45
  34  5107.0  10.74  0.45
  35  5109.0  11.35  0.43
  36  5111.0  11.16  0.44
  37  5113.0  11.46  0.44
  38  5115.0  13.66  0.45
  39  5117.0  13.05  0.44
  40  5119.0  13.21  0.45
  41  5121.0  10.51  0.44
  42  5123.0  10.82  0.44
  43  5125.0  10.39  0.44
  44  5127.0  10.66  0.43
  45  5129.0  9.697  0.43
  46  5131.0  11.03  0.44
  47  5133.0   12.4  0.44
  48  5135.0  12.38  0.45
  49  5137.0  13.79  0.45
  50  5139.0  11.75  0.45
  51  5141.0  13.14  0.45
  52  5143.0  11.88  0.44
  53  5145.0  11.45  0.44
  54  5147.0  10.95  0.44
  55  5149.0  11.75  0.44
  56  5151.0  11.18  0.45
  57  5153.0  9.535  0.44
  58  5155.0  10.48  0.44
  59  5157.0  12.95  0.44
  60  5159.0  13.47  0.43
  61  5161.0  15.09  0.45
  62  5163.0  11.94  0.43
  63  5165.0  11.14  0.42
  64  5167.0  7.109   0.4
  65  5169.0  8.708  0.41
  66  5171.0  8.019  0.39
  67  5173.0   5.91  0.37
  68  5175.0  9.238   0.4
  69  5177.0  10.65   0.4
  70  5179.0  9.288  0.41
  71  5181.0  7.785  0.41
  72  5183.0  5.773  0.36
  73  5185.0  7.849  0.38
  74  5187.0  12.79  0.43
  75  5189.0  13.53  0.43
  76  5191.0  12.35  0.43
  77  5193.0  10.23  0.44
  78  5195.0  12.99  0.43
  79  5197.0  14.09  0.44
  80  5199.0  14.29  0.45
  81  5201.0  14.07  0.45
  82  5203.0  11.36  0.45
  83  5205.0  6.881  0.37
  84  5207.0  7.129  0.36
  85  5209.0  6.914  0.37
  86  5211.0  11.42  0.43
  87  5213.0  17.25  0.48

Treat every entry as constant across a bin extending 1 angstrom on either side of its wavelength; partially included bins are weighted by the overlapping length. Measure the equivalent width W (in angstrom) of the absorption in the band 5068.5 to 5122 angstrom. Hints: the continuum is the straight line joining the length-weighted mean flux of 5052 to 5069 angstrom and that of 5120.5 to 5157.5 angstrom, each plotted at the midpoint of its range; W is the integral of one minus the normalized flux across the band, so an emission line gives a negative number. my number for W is 2.4 angstrom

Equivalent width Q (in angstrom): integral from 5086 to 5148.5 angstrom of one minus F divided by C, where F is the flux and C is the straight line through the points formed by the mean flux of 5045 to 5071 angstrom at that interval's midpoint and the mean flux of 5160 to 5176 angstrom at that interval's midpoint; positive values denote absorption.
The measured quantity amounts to -3.3 angstrom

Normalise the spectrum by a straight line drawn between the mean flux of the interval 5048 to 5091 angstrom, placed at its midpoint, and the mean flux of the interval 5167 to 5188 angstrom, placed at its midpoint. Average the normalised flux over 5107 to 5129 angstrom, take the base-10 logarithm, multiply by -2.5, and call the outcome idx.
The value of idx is -0.08 mag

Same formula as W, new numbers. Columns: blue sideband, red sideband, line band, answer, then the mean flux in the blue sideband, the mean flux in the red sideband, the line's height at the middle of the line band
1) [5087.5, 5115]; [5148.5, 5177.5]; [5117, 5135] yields 0.1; 11.9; 10.5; 11.3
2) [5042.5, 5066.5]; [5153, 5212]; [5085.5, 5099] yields -0.3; 13.4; 10.4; 12.5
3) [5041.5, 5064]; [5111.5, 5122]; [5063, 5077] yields 1.5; 13.6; 12.3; 13.2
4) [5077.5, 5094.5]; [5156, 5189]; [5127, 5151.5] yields -2.0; 12.3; 9.97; 10.9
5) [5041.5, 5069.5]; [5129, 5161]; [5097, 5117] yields 1.4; 13.2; 11.9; 12.4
